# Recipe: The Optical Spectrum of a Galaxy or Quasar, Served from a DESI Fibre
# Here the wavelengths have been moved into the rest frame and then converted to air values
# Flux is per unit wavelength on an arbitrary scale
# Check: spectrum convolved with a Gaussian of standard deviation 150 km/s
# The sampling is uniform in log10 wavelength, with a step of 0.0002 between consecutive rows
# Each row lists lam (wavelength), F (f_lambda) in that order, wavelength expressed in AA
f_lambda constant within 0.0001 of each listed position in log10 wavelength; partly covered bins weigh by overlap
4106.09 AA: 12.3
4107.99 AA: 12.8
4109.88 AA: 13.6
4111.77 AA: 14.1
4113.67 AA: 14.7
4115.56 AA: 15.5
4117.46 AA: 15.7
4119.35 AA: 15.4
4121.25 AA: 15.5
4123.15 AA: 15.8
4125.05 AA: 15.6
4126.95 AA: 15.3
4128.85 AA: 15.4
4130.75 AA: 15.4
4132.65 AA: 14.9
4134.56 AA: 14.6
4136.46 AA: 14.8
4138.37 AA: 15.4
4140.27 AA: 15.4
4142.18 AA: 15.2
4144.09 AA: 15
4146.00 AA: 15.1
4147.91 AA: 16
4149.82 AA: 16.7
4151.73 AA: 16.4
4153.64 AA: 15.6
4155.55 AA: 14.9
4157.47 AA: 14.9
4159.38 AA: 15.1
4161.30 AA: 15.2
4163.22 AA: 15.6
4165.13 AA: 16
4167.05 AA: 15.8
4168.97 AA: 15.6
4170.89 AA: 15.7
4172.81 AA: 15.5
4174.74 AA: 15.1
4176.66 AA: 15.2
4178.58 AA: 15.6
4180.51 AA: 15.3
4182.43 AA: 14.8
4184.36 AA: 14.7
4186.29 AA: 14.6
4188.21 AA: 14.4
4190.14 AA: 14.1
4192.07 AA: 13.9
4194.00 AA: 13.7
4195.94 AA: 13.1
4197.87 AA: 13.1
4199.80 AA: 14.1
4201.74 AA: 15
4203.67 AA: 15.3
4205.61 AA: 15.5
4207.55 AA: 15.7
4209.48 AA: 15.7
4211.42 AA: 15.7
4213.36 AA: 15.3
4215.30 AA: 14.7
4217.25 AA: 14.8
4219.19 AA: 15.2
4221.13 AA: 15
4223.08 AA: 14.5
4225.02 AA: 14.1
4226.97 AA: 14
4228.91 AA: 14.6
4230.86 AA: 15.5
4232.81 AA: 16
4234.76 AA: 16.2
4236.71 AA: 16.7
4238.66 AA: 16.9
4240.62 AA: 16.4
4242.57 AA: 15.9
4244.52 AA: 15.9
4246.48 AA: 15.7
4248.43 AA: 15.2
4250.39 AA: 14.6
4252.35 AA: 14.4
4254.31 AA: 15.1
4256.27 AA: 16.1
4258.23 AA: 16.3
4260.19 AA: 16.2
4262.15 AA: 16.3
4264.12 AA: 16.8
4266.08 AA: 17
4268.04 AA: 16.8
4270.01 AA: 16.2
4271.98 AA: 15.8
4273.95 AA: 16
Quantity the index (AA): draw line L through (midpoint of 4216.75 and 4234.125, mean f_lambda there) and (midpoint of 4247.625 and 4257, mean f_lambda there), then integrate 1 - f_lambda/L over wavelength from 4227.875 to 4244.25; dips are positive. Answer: -1.2 AA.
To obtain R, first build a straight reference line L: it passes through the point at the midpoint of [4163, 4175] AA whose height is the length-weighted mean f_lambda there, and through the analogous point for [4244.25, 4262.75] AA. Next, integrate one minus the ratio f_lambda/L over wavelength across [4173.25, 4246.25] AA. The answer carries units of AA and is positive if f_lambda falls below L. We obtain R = 2.6 AA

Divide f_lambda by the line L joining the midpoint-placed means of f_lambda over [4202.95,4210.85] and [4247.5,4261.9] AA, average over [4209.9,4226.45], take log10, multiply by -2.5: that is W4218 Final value 0.05 mag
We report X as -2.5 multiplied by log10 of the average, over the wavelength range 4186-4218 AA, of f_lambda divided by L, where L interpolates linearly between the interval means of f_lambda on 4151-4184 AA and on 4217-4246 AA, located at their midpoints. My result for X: 0.06 mag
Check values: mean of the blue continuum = 15.4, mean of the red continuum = 15.5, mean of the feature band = 14.6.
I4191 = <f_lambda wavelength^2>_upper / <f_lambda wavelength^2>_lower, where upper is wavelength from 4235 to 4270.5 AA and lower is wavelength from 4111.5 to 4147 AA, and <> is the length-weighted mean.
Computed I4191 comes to 1.12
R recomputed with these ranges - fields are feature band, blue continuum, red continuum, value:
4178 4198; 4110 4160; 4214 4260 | 1.3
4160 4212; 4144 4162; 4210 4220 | 1.3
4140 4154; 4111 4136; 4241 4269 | -0.3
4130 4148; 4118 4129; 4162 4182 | 0.4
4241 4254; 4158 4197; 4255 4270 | 0.7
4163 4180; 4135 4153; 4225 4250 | 0.0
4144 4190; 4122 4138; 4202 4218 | -0.2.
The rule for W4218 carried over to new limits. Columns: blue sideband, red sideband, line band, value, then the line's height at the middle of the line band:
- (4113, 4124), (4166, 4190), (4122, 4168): -0.01 mag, 15.3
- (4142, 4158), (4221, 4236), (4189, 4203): 0.10 mag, 15.2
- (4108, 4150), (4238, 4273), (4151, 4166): -0.01 mag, 15.3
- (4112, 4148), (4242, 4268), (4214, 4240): 0.03 mag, 15.7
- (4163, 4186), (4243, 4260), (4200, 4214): 0.00 mag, 15.4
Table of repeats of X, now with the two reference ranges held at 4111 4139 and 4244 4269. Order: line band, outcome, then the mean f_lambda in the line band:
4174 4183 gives 0.02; 15.2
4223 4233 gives 0.07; 14.7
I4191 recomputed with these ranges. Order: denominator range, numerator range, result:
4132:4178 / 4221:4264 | 1.05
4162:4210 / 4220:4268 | 1.08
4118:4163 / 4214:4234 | 1.01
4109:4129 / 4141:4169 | 1.04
